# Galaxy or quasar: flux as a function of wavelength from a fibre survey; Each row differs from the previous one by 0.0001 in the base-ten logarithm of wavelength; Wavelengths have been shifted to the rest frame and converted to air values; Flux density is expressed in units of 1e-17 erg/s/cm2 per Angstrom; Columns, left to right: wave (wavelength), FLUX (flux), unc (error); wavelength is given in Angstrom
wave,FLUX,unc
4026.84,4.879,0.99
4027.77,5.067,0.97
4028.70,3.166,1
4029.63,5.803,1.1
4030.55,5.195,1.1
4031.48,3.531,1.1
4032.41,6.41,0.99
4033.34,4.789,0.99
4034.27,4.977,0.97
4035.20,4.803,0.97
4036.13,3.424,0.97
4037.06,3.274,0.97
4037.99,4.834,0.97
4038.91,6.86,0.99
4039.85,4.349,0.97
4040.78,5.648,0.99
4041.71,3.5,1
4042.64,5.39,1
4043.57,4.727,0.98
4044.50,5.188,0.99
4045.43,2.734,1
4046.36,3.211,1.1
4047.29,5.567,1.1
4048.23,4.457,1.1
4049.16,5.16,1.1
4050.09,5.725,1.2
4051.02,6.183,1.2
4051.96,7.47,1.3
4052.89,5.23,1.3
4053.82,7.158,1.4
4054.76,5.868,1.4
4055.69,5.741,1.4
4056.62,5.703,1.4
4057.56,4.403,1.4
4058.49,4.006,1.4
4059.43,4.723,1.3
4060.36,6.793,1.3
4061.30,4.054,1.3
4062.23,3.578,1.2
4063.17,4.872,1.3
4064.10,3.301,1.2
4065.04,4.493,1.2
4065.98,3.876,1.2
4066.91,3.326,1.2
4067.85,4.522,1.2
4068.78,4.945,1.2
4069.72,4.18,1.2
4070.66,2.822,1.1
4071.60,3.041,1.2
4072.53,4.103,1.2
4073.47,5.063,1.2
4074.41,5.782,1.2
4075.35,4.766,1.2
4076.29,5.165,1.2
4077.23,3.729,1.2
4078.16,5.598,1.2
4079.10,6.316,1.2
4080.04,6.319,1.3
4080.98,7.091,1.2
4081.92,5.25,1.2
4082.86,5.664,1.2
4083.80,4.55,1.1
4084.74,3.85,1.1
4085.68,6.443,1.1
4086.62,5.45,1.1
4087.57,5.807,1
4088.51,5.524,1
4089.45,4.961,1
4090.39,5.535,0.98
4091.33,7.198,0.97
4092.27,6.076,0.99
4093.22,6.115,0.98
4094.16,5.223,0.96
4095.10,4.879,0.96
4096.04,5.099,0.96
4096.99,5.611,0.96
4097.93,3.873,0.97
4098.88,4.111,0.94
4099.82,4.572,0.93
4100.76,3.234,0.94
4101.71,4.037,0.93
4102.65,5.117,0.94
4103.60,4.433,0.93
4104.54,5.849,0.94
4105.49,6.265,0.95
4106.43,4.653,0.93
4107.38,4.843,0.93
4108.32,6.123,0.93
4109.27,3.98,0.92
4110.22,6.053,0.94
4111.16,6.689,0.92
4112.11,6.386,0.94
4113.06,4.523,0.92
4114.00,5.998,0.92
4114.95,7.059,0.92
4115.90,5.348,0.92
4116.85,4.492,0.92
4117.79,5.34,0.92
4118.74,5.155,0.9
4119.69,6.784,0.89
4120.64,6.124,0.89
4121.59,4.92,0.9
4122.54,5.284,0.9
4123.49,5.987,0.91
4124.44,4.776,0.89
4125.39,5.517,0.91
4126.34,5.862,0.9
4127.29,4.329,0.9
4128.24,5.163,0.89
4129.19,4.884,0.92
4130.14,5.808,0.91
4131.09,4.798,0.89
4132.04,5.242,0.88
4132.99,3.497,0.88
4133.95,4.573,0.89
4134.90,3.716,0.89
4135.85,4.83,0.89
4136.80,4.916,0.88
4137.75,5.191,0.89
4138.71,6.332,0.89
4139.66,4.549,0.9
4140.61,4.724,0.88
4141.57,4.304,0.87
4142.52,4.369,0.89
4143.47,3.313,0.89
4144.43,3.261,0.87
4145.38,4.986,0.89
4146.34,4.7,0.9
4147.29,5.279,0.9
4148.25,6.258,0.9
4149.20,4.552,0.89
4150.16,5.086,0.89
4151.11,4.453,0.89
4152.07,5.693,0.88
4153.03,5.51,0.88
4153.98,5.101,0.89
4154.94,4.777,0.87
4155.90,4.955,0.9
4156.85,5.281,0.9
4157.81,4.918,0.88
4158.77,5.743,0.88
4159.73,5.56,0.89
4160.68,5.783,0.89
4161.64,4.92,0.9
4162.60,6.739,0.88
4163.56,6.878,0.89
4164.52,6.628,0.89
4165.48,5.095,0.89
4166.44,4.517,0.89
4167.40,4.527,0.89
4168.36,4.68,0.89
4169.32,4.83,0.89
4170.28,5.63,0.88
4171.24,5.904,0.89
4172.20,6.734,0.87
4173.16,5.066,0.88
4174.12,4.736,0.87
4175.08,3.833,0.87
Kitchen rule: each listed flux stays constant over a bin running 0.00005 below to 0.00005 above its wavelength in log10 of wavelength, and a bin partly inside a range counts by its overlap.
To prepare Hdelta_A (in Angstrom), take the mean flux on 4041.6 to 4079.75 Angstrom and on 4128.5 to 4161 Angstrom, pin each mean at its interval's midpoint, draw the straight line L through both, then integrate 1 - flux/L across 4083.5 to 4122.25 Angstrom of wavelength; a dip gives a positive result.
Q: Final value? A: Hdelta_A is -3.7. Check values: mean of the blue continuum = 4.81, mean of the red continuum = 4.91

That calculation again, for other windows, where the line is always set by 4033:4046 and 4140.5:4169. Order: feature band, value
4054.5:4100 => -2.10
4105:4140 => -2.49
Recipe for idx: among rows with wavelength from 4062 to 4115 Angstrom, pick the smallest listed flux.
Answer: 2.822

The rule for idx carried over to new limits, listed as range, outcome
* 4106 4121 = 3.98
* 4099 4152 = 3.234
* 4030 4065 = 2.734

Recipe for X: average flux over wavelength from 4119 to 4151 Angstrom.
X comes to 4.96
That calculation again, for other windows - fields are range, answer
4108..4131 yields 5.51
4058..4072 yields 4.17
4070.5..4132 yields 5.27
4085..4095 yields 5.76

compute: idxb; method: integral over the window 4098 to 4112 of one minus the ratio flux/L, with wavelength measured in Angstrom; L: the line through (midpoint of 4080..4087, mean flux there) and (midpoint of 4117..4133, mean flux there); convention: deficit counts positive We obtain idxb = 1.1 Angstrom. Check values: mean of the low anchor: 5.53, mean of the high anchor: 5.3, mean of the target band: 5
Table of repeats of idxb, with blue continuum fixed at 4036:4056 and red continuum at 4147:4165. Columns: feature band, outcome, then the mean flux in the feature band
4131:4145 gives 2.4 Angstrom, 4.5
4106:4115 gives -0.4 Angstrom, 5.57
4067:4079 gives 1.6 Angstrom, 4.5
